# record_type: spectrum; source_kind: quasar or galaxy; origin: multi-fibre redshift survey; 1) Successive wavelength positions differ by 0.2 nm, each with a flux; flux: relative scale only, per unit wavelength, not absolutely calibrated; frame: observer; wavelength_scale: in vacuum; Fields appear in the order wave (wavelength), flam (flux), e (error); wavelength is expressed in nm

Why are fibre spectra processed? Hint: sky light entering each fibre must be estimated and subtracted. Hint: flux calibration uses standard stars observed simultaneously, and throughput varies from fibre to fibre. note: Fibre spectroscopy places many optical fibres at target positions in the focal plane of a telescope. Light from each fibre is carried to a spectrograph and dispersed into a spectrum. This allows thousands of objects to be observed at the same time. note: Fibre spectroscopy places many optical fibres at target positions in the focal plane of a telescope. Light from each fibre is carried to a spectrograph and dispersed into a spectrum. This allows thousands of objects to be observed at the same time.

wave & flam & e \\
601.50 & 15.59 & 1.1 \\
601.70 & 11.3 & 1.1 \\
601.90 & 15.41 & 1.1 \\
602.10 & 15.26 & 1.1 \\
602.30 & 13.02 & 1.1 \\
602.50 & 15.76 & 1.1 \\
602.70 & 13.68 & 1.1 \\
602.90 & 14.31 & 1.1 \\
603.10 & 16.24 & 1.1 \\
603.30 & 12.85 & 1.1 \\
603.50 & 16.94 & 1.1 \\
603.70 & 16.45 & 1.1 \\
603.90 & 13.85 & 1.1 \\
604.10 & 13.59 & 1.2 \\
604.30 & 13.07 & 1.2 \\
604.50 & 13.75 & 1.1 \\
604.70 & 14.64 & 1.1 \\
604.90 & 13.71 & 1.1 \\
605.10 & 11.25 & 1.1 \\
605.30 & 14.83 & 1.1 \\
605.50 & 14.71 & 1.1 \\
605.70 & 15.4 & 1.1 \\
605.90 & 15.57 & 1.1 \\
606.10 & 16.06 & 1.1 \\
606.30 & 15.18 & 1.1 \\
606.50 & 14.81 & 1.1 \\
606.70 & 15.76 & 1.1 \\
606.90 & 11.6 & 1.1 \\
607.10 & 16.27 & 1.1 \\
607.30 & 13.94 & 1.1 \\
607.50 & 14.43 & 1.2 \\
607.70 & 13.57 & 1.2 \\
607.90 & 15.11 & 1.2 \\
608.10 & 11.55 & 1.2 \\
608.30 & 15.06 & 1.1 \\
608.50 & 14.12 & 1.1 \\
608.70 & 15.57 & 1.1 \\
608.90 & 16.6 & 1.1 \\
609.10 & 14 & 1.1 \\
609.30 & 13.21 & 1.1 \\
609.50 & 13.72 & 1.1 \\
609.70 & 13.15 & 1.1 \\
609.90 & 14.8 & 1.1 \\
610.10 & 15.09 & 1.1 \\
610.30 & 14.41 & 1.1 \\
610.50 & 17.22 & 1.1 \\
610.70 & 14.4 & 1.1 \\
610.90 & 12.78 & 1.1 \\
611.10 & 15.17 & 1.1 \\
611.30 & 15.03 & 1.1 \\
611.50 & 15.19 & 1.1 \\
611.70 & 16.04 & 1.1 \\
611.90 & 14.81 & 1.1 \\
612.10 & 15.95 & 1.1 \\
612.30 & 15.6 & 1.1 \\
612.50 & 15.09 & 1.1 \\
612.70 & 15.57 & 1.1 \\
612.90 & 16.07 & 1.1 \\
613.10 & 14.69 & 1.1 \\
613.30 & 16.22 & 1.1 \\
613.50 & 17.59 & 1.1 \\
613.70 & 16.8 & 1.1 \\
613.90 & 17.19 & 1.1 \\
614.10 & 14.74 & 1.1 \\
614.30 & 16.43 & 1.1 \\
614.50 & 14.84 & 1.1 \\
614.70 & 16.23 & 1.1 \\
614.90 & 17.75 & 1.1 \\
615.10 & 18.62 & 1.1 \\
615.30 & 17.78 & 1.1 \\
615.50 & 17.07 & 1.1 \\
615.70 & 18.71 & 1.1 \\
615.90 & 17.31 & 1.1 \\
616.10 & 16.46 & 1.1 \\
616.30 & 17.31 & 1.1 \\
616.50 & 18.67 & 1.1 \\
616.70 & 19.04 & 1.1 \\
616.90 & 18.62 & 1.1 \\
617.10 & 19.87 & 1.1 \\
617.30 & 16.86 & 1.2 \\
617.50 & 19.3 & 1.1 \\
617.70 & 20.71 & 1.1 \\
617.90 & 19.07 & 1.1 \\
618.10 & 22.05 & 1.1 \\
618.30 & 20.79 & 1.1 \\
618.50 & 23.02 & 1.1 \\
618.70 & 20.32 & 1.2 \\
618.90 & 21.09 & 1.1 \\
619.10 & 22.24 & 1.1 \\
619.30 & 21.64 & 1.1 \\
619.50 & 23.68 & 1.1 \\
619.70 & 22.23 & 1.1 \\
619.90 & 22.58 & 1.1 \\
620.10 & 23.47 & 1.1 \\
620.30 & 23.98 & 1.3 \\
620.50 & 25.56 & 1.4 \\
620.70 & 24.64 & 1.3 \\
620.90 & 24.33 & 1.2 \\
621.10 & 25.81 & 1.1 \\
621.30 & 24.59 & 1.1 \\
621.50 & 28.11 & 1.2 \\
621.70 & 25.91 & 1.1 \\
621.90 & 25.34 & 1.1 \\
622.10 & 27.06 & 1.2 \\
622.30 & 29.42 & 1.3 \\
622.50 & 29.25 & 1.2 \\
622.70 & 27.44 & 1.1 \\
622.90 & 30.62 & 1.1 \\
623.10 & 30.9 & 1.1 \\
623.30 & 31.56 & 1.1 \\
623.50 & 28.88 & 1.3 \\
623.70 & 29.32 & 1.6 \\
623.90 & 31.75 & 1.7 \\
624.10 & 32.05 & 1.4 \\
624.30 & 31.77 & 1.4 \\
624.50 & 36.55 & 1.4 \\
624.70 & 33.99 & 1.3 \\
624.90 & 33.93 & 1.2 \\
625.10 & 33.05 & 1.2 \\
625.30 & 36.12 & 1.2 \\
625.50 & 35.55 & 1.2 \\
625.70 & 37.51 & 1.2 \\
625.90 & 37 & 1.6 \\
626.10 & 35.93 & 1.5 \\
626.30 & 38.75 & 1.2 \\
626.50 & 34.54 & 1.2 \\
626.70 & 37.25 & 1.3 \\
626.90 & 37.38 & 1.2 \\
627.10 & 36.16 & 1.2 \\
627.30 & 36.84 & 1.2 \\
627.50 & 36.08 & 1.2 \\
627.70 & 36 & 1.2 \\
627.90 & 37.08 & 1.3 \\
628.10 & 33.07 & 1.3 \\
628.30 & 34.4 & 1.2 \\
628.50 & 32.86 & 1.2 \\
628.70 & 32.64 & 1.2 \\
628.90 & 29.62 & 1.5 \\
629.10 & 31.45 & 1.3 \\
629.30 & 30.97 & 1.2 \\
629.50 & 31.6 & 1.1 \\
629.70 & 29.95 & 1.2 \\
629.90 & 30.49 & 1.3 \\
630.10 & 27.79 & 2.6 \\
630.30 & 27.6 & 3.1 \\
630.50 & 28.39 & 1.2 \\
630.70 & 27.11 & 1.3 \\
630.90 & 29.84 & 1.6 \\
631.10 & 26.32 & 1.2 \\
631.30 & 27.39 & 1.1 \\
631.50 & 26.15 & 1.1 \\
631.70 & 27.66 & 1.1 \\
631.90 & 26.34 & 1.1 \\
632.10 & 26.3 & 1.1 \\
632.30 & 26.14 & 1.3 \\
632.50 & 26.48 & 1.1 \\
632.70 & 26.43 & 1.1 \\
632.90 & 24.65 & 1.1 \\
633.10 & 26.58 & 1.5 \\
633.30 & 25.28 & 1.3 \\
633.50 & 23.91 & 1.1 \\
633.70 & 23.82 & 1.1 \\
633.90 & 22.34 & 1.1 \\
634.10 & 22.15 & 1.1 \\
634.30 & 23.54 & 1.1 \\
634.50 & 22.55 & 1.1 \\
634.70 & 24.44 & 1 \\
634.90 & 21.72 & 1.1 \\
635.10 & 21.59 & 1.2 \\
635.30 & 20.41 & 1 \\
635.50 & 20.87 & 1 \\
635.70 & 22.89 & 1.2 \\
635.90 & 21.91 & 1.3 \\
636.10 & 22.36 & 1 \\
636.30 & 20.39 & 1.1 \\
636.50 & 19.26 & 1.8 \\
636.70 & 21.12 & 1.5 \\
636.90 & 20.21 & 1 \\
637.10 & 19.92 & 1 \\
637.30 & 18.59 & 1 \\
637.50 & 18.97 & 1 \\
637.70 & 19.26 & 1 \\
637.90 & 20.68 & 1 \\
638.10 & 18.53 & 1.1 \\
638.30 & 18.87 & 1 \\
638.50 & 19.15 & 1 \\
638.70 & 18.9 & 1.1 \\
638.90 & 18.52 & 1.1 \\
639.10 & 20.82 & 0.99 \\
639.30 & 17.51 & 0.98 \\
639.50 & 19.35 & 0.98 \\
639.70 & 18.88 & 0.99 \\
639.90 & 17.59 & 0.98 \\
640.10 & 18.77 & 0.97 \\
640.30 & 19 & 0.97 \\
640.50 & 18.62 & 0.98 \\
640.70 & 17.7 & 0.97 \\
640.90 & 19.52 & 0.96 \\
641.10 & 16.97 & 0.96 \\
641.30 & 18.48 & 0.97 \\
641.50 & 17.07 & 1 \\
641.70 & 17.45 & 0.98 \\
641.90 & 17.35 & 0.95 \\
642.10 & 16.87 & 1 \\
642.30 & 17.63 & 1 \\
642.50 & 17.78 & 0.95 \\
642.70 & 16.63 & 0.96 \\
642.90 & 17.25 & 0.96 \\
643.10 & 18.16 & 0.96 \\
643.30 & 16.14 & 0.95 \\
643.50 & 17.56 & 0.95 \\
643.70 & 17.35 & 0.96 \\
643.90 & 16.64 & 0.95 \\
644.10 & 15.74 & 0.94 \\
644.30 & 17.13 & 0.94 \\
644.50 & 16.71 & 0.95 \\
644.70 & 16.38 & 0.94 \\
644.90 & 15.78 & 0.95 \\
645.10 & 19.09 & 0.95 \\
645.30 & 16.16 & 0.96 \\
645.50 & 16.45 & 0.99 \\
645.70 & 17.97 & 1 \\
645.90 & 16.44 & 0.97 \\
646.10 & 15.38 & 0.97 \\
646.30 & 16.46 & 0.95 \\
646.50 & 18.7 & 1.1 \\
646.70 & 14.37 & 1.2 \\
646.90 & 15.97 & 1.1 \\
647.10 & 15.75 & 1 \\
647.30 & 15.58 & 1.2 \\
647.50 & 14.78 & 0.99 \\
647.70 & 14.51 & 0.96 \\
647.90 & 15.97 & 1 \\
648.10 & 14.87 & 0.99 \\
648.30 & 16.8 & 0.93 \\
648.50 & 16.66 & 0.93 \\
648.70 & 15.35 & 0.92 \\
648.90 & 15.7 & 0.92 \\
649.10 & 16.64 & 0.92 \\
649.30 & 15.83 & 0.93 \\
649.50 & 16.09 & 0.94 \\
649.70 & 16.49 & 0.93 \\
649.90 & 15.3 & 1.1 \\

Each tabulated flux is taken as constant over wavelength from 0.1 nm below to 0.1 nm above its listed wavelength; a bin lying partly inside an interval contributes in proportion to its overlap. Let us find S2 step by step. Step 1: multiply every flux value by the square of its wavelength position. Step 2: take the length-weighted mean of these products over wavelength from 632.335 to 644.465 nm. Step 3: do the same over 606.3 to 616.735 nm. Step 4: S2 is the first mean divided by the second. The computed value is 1.40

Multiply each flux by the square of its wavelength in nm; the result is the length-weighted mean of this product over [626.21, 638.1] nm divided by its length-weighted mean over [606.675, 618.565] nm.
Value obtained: 1.76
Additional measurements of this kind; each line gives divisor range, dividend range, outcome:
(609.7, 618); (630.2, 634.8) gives 1.65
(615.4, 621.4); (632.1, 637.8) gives 1.13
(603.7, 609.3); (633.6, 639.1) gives 1.59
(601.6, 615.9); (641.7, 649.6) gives 1.23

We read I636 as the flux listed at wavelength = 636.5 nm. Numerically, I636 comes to 19.26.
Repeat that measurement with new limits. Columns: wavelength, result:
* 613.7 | 16.8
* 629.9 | 30.49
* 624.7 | 33.99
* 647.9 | 15.97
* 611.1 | 15.17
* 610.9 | 12.78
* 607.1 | 16.27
